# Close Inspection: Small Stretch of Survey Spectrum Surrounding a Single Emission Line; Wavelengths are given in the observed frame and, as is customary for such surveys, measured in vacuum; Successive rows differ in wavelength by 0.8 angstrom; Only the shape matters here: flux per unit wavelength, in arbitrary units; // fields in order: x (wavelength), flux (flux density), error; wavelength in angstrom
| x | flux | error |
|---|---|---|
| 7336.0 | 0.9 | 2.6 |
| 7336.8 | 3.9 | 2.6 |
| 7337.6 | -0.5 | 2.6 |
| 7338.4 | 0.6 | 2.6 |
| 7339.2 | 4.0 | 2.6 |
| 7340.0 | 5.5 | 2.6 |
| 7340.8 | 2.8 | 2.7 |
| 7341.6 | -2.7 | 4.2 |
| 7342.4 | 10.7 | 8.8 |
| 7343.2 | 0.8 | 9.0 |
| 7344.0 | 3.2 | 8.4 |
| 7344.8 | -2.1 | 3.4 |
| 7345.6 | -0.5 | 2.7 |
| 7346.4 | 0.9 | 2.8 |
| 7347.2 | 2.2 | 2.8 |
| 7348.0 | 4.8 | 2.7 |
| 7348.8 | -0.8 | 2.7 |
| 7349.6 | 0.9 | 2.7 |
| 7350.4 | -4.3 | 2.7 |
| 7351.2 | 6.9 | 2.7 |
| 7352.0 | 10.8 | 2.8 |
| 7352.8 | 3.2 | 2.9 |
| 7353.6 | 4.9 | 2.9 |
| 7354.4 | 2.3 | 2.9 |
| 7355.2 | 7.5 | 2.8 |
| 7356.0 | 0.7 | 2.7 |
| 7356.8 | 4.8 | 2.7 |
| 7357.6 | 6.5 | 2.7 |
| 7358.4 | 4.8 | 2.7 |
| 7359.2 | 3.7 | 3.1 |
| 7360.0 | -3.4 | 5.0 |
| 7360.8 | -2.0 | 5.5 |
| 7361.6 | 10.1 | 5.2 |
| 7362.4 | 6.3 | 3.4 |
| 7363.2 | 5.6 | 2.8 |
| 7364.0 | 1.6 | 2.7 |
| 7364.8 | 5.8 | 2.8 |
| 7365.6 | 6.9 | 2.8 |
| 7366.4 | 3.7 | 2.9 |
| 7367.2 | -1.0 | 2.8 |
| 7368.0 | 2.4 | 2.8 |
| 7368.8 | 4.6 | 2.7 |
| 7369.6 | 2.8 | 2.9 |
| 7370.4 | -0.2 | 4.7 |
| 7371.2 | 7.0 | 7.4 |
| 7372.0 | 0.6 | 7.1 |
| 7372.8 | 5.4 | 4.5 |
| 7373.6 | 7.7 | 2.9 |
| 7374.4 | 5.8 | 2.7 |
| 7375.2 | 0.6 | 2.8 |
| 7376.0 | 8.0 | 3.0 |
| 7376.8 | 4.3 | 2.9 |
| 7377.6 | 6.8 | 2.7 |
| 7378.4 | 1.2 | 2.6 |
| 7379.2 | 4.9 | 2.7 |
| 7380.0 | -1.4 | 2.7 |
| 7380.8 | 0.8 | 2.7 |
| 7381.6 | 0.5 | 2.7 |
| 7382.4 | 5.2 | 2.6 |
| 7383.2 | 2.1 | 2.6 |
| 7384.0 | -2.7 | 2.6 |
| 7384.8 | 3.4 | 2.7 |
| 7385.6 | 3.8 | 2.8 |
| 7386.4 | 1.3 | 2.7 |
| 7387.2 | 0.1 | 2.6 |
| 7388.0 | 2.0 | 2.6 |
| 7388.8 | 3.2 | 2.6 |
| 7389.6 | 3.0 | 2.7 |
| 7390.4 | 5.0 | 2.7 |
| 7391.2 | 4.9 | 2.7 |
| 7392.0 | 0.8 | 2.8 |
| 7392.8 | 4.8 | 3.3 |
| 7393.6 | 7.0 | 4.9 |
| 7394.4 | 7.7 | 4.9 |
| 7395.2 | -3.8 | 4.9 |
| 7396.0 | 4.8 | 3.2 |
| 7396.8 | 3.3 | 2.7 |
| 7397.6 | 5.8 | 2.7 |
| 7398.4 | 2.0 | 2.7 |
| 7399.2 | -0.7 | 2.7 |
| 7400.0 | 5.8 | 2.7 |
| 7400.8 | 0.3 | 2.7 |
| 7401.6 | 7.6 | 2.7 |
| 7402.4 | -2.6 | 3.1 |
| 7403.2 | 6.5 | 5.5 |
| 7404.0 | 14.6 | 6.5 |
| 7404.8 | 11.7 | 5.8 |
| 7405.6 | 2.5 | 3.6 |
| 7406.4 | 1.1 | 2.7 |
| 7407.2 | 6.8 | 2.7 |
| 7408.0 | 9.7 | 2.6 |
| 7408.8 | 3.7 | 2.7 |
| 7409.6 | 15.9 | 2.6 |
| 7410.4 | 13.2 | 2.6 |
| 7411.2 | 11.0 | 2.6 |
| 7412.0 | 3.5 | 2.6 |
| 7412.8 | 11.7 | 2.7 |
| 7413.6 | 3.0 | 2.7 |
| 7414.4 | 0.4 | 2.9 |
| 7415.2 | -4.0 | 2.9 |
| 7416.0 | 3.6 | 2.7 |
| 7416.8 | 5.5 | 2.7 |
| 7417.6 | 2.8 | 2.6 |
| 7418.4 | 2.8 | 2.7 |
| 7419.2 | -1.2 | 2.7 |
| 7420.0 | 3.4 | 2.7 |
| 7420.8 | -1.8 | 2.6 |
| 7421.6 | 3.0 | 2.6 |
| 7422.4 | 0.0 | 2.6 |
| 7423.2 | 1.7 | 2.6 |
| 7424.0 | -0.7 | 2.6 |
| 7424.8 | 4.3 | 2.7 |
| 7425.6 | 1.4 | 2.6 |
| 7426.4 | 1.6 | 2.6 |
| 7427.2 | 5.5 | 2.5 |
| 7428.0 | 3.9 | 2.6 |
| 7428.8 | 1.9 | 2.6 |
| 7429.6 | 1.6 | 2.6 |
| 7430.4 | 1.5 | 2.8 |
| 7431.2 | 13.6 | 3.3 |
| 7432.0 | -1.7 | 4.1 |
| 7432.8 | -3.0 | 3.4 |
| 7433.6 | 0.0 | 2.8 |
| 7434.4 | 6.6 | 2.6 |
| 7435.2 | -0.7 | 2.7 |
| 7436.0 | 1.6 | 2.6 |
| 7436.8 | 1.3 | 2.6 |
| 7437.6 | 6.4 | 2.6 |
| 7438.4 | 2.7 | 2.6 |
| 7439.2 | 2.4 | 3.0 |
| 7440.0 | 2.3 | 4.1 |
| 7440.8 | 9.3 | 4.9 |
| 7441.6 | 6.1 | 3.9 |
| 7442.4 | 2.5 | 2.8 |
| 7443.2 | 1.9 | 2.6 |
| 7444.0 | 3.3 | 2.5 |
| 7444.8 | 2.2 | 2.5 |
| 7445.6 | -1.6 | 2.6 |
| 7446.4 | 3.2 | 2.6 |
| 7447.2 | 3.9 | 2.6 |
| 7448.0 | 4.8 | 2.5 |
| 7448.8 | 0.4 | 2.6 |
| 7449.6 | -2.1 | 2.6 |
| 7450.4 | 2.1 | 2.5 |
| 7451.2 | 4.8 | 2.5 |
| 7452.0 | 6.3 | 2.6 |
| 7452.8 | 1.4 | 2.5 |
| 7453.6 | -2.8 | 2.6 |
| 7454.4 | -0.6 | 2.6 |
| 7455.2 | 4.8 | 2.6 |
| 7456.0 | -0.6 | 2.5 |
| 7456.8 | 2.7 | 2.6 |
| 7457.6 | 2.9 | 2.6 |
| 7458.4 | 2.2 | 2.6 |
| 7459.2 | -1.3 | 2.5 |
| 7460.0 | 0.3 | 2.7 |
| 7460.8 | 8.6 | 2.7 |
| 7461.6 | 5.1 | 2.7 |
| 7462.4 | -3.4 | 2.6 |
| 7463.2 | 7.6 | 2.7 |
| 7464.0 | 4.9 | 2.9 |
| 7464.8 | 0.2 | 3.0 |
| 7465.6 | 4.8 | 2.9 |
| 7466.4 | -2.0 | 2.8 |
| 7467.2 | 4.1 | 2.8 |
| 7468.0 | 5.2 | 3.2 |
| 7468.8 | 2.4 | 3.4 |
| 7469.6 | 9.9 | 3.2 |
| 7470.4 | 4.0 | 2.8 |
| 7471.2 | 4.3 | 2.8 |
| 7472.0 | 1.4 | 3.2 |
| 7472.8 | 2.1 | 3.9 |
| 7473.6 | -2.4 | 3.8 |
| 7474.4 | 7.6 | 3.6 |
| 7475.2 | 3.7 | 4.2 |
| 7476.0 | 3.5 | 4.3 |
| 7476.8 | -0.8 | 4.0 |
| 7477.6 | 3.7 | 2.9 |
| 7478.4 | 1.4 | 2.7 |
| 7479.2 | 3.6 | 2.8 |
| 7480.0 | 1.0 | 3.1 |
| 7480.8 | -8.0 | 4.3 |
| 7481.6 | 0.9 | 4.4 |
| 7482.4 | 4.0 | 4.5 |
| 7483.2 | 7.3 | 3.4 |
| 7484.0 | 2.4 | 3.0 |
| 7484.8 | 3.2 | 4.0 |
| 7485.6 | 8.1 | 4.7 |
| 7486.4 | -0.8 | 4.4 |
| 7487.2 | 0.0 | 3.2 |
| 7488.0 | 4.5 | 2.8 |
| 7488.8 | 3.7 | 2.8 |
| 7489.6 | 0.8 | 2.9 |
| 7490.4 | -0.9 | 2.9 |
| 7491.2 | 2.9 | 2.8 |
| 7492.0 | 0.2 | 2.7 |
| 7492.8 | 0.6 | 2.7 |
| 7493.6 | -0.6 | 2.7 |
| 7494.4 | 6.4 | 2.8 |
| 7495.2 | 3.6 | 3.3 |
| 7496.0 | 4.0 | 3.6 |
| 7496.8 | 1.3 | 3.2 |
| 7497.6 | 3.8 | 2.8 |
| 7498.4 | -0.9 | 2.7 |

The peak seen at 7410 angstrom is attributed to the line H-gamma 4340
